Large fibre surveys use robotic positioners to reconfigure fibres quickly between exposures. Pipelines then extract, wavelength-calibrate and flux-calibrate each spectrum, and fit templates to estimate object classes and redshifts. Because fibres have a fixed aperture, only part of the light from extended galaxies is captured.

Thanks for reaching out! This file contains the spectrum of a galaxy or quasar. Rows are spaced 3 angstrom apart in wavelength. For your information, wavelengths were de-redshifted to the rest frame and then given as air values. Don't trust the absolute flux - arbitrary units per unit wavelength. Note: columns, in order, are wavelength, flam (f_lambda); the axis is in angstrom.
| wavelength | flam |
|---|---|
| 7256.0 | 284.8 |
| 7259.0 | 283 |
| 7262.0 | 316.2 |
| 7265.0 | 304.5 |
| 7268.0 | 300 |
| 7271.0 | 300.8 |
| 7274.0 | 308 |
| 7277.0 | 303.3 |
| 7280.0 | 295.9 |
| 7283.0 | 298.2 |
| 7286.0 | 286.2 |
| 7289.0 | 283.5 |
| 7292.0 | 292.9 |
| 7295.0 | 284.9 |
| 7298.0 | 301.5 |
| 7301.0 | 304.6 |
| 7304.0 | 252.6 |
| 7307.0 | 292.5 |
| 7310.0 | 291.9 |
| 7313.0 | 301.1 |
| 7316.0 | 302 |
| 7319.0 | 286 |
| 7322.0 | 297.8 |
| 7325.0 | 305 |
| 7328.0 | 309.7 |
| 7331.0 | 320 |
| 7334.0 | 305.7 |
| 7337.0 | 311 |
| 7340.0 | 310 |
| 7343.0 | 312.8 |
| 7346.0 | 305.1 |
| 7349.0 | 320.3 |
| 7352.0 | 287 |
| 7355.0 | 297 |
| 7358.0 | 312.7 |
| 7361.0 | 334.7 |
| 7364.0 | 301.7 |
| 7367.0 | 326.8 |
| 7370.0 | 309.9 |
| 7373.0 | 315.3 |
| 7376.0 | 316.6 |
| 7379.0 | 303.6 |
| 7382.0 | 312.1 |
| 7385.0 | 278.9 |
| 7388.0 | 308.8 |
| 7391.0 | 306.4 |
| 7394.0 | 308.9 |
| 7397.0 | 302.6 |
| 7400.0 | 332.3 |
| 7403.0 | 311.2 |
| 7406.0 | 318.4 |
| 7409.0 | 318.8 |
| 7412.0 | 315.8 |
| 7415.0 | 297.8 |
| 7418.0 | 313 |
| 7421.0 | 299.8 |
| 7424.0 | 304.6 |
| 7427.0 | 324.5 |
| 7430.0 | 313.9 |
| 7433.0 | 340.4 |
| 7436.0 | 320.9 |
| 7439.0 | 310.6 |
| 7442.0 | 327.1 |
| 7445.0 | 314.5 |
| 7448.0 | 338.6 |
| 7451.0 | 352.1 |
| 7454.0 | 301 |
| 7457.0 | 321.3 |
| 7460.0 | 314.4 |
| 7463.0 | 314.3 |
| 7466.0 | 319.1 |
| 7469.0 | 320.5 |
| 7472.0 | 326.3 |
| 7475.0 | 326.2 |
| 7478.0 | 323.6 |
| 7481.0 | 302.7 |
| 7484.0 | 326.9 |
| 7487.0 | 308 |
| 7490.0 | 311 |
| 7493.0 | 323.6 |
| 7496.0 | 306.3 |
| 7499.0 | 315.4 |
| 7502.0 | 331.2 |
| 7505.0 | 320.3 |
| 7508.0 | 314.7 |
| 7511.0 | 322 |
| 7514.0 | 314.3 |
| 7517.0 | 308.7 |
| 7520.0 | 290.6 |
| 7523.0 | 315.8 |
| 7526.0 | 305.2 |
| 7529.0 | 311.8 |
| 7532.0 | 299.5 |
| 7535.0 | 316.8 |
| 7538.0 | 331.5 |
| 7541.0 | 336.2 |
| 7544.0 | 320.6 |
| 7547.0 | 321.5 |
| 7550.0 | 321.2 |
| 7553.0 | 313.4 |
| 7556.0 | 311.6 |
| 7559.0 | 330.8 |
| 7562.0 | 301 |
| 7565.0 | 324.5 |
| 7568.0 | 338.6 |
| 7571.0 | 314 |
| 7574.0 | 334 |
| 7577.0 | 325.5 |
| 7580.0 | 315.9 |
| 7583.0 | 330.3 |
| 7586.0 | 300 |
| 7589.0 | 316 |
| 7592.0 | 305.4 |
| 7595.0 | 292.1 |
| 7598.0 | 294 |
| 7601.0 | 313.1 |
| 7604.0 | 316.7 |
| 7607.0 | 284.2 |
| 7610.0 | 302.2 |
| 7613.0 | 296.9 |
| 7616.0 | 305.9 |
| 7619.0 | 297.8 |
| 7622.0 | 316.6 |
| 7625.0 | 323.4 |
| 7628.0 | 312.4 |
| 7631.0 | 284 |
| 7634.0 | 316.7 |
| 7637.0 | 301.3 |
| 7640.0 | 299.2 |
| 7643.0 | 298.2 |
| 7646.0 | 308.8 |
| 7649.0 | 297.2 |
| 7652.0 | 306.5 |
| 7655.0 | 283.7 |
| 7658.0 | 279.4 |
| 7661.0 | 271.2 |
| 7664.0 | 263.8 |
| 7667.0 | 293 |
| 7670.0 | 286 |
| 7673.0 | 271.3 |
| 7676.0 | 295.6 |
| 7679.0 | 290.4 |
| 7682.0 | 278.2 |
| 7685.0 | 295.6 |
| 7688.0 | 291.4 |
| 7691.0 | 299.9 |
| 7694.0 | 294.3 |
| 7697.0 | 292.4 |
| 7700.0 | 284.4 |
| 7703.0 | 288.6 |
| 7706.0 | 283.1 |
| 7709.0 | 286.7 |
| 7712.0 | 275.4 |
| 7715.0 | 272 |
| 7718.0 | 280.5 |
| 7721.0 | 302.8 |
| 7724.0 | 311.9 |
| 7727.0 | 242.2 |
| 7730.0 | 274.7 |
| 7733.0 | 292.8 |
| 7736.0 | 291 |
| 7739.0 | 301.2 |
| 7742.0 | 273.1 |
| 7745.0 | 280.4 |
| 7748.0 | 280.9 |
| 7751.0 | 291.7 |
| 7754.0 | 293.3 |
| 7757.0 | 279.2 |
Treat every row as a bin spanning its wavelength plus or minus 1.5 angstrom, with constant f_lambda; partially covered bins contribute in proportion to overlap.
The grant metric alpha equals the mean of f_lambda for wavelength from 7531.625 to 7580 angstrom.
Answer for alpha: 322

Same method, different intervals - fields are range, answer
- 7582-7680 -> 298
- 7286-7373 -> 302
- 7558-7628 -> 312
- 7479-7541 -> 314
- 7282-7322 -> 291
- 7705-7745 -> 284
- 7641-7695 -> 289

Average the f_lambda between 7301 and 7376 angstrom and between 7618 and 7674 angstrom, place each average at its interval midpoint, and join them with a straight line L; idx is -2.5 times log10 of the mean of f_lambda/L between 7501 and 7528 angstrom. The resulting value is -0.049 mag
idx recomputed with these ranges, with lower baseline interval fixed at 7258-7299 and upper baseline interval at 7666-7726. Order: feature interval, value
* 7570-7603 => -0.080 mag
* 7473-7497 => -0.084 mag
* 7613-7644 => -0.057 mag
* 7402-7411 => -0.078 mag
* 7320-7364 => -0.046 mag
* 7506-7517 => -0.085 mag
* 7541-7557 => -0.100 mag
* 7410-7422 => -0.047 mag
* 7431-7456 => -0.111 mag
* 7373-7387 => -0.034 mag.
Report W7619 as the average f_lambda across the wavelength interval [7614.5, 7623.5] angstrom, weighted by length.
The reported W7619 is 307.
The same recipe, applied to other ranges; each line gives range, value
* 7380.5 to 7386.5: 296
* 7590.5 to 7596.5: 299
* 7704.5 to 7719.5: 280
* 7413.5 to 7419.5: 305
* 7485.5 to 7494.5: 314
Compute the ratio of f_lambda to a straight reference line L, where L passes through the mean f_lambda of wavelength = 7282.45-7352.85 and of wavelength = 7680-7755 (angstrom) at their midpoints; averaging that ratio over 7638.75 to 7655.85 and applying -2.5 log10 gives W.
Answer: -0.04 mag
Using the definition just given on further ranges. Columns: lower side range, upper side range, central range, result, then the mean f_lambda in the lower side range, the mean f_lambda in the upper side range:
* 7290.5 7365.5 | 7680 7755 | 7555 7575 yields -0.105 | 302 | 286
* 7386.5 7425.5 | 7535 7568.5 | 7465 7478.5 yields -0.025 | 311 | 322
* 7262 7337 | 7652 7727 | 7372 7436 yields -0.062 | 298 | 286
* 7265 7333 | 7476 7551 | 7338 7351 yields -0.037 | 297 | 316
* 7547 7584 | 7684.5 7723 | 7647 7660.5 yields 0.035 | 322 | 288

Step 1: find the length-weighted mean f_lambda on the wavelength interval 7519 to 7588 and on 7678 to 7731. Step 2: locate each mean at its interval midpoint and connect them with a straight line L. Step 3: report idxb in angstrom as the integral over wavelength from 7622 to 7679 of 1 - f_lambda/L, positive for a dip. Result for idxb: 0.6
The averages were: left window 318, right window 286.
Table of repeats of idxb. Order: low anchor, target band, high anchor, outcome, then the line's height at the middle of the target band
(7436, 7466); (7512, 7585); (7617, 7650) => -1.23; 313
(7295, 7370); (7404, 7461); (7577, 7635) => -2.53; 305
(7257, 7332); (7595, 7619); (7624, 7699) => -0.60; 294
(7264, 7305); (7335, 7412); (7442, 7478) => -0.45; 309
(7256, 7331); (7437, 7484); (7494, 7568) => -1.59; 311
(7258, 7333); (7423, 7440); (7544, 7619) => -0.86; 304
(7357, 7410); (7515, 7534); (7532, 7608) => 0.57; 315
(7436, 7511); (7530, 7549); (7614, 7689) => -0.64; 310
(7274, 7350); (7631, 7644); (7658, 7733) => -0.69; 287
